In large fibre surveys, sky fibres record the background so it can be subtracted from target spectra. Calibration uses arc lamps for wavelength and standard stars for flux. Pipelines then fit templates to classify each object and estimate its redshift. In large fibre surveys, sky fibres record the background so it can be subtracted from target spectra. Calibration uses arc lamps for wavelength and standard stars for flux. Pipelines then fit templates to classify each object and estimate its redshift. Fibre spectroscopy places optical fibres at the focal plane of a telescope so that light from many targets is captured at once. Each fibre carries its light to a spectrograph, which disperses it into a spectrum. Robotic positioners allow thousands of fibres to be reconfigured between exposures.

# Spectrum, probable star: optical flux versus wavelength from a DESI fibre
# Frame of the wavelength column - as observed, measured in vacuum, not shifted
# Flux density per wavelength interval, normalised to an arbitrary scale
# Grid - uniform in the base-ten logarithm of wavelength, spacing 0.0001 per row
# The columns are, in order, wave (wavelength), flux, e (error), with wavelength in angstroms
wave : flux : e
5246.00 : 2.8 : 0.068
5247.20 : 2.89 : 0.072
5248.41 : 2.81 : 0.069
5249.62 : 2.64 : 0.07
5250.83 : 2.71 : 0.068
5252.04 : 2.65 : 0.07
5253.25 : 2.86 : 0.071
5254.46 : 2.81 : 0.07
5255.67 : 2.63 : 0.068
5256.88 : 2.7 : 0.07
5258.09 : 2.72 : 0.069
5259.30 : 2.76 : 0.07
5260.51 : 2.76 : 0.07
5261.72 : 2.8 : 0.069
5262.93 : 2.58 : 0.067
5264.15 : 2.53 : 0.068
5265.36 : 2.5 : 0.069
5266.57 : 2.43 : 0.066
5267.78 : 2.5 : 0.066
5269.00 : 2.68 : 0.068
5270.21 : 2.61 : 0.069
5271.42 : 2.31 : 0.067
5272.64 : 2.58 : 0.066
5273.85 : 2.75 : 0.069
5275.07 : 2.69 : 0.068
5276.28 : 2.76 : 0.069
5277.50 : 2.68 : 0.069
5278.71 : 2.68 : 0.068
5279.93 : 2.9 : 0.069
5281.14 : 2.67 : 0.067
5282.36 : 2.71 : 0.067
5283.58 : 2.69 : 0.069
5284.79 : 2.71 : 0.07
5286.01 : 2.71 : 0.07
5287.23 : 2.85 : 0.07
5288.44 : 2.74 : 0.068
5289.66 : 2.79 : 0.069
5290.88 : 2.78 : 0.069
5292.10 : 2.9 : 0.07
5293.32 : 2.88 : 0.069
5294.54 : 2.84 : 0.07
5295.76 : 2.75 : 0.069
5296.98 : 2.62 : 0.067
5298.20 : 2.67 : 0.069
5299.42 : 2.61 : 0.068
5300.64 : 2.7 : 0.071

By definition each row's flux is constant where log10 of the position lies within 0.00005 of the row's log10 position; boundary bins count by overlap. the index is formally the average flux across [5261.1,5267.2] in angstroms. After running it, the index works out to 2.57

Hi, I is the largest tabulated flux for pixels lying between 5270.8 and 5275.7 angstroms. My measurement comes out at 2.75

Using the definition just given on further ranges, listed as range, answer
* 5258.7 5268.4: 2.8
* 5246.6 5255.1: 2.89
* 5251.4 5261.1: 2.86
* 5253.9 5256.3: 2.81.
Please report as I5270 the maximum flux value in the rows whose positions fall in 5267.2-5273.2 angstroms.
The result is 2.68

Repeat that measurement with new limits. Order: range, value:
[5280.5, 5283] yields 2.71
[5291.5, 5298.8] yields 2.9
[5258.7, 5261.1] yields 2.76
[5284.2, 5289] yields 2.85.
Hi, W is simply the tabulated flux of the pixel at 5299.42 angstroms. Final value 2.61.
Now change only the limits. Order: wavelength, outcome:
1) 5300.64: 2.7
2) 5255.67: 2.63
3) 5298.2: 2.67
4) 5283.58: 2.69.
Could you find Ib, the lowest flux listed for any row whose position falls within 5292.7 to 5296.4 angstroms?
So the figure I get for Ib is 2.75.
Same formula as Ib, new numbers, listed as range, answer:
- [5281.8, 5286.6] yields 2.69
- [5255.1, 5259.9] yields 2.63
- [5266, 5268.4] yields 2.43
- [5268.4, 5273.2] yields 2.31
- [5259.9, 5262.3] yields 2.76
